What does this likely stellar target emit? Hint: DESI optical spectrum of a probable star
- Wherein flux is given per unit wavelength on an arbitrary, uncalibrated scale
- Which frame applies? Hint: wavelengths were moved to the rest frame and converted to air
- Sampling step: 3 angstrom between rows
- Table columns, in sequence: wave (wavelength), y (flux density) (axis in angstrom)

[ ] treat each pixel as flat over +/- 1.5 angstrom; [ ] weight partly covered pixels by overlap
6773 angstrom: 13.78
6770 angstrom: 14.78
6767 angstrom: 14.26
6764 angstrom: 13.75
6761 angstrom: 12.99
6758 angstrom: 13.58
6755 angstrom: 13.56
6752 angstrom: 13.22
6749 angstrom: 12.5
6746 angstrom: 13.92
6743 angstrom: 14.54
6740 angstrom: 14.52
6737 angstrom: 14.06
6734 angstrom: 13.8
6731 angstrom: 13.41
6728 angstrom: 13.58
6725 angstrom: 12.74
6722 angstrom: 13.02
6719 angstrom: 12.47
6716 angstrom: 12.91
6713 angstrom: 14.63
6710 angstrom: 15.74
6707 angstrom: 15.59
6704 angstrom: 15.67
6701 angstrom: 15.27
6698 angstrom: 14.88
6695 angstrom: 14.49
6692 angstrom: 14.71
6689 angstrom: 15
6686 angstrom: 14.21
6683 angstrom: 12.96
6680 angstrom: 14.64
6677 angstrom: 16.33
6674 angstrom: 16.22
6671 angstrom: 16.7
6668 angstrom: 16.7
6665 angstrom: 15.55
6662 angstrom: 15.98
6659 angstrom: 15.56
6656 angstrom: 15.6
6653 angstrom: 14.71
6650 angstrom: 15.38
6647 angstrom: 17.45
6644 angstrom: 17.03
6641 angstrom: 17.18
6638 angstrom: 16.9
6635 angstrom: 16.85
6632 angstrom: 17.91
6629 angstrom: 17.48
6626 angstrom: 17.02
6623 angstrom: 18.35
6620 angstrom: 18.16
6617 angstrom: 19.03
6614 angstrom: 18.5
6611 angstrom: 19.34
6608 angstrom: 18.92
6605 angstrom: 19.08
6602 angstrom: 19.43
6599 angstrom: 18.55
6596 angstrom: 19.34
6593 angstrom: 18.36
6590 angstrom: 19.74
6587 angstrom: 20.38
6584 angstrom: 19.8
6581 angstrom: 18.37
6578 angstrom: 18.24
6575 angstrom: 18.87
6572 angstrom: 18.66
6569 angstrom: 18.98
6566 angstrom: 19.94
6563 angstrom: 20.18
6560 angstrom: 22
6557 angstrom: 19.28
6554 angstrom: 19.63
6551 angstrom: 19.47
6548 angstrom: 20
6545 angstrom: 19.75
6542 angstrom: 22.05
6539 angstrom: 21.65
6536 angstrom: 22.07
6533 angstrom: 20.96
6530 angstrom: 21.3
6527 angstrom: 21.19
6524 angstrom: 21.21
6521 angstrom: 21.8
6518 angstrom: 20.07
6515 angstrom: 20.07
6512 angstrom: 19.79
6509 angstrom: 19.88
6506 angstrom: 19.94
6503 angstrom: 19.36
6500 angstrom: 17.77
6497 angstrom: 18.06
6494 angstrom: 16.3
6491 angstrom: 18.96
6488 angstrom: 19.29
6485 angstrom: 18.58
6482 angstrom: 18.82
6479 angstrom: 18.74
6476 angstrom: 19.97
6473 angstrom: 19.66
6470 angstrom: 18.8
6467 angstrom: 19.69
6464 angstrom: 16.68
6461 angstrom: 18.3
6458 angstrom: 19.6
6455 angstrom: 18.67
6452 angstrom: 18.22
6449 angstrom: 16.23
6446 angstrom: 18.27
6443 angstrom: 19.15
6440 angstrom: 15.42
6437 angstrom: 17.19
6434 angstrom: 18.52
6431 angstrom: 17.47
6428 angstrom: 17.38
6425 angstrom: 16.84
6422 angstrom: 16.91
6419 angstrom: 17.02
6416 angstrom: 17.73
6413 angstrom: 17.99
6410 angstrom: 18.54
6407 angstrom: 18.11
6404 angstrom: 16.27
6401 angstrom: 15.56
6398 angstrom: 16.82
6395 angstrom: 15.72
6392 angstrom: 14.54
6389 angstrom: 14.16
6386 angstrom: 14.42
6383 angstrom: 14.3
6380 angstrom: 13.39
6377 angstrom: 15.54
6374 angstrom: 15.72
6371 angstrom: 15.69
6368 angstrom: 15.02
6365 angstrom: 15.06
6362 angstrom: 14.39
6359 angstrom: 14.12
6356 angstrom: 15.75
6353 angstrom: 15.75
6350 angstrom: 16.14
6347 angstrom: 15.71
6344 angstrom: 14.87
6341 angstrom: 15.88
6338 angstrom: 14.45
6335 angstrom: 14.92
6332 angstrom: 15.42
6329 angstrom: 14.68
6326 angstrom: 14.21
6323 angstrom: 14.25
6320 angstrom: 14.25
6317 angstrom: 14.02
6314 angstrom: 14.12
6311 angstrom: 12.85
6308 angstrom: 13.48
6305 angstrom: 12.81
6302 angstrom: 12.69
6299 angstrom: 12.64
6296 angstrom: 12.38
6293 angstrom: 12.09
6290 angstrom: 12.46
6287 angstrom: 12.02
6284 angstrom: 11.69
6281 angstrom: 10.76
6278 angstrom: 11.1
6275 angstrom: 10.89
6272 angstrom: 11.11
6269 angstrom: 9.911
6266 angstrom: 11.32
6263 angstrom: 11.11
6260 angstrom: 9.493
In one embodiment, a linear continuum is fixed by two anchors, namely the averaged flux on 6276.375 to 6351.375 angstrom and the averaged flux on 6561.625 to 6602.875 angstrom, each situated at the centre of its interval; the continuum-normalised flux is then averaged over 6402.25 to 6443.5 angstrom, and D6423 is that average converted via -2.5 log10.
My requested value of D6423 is -0.10 mag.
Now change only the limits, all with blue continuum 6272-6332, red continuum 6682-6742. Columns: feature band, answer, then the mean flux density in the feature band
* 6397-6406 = -0.23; 16.3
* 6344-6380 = -0.17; 15.3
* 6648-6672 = -0.13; 15.8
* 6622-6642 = -0.24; 17.4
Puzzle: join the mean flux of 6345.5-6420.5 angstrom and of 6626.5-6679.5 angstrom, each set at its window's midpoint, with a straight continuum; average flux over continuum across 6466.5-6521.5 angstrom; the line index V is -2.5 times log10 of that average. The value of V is -0.20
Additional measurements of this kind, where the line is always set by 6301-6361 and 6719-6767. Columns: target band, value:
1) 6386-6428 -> -0.16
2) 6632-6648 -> -0.24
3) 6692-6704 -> -0.10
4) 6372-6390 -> -0.02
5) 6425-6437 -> -0.23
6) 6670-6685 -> -0.12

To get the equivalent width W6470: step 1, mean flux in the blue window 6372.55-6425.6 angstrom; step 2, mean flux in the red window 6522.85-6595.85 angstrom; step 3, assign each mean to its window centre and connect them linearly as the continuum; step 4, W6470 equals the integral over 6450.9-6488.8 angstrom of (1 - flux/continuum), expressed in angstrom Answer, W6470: -2.14 angstrom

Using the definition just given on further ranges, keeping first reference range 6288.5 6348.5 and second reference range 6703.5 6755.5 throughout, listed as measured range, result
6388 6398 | -0.9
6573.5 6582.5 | -3.0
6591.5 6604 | -4.6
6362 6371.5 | -0.8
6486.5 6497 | -3.2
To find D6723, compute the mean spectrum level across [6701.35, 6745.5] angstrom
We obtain 14.1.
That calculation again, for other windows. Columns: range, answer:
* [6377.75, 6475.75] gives 17.1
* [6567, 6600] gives 19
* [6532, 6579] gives 20.1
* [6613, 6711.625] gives 16.2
